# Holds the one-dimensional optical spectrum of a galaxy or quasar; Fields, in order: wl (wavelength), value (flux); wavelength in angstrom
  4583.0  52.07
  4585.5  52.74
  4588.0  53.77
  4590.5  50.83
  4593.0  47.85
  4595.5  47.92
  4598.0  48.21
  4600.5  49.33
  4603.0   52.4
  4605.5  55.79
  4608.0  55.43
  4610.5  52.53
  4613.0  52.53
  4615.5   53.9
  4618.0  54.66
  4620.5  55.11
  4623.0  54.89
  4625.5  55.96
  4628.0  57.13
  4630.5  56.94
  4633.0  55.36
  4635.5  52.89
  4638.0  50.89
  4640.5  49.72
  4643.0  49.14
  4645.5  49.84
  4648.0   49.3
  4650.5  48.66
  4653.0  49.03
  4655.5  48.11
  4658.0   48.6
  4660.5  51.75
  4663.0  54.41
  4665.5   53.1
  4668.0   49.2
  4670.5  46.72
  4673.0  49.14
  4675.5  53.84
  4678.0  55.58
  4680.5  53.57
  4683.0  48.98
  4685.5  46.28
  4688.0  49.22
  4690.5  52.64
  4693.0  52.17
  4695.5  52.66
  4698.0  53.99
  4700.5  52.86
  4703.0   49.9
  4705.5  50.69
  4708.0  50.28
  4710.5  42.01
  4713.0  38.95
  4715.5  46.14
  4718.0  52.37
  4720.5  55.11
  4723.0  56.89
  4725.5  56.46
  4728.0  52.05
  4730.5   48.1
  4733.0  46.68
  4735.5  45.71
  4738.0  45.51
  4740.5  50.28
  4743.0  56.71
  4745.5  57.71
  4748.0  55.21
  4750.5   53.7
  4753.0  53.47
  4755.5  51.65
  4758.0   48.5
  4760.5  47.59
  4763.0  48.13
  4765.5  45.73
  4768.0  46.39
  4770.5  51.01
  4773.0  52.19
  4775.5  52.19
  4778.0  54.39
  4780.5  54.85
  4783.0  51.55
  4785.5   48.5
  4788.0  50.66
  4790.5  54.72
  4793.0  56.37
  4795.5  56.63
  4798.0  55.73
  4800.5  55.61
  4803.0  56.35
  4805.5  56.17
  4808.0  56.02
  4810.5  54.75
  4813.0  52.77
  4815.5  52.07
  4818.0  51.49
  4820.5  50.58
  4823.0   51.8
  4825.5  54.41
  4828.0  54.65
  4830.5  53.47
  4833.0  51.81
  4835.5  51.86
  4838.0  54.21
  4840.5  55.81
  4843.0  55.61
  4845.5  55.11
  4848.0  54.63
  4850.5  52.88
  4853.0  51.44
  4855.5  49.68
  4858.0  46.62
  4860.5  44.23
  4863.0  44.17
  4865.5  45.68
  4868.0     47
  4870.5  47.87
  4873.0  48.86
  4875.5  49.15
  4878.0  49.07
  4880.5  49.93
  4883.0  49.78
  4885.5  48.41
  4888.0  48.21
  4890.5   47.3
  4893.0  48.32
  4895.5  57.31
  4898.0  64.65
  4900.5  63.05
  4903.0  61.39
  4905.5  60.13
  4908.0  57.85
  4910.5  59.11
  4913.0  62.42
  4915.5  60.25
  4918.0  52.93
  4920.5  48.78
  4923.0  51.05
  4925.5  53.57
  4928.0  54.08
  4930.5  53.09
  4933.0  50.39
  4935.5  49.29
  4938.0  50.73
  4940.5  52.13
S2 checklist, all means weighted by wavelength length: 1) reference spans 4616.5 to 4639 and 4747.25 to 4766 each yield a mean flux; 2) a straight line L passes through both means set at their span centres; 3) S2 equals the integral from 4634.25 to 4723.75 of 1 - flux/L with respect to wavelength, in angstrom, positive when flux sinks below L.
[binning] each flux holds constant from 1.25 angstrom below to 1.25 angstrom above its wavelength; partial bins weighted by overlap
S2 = 4.7 angstrom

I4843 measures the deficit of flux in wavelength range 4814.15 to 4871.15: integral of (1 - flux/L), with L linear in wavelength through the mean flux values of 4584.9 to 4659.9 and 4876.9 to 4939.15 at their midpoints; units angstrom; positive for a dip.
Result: 2.5 angstrom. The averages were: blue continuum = 52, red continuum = 54.1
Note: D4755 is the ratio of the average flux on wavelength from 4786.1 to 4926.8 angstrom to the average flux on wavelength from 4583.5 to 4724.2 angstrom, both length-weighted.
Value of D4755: 1.0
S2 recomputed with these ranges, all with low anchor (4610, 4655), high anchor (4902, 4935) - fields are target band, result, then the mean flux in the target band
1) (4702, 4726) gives 1.70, 49.7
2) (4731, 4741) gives 1.27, 46.9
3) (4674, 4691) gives 0.57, 51.4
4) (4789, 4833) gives 0.19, 54.2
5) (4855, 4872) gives 2.67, 46.4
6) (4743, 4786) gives 1.94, 51.5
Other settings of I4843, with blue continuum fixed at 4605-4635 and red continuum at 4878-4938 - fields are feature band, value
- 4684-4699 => 1.0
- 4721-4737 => 1.0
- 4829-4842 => 0.2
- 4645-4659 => 1.5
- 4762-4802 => 1.7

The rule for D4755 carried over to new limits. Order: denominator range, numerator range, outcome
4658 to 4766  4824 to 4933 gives 1.04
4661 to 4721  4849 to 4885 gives 0.96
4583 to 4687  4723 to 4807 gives 1.01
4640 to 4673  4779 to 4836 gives 1.08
